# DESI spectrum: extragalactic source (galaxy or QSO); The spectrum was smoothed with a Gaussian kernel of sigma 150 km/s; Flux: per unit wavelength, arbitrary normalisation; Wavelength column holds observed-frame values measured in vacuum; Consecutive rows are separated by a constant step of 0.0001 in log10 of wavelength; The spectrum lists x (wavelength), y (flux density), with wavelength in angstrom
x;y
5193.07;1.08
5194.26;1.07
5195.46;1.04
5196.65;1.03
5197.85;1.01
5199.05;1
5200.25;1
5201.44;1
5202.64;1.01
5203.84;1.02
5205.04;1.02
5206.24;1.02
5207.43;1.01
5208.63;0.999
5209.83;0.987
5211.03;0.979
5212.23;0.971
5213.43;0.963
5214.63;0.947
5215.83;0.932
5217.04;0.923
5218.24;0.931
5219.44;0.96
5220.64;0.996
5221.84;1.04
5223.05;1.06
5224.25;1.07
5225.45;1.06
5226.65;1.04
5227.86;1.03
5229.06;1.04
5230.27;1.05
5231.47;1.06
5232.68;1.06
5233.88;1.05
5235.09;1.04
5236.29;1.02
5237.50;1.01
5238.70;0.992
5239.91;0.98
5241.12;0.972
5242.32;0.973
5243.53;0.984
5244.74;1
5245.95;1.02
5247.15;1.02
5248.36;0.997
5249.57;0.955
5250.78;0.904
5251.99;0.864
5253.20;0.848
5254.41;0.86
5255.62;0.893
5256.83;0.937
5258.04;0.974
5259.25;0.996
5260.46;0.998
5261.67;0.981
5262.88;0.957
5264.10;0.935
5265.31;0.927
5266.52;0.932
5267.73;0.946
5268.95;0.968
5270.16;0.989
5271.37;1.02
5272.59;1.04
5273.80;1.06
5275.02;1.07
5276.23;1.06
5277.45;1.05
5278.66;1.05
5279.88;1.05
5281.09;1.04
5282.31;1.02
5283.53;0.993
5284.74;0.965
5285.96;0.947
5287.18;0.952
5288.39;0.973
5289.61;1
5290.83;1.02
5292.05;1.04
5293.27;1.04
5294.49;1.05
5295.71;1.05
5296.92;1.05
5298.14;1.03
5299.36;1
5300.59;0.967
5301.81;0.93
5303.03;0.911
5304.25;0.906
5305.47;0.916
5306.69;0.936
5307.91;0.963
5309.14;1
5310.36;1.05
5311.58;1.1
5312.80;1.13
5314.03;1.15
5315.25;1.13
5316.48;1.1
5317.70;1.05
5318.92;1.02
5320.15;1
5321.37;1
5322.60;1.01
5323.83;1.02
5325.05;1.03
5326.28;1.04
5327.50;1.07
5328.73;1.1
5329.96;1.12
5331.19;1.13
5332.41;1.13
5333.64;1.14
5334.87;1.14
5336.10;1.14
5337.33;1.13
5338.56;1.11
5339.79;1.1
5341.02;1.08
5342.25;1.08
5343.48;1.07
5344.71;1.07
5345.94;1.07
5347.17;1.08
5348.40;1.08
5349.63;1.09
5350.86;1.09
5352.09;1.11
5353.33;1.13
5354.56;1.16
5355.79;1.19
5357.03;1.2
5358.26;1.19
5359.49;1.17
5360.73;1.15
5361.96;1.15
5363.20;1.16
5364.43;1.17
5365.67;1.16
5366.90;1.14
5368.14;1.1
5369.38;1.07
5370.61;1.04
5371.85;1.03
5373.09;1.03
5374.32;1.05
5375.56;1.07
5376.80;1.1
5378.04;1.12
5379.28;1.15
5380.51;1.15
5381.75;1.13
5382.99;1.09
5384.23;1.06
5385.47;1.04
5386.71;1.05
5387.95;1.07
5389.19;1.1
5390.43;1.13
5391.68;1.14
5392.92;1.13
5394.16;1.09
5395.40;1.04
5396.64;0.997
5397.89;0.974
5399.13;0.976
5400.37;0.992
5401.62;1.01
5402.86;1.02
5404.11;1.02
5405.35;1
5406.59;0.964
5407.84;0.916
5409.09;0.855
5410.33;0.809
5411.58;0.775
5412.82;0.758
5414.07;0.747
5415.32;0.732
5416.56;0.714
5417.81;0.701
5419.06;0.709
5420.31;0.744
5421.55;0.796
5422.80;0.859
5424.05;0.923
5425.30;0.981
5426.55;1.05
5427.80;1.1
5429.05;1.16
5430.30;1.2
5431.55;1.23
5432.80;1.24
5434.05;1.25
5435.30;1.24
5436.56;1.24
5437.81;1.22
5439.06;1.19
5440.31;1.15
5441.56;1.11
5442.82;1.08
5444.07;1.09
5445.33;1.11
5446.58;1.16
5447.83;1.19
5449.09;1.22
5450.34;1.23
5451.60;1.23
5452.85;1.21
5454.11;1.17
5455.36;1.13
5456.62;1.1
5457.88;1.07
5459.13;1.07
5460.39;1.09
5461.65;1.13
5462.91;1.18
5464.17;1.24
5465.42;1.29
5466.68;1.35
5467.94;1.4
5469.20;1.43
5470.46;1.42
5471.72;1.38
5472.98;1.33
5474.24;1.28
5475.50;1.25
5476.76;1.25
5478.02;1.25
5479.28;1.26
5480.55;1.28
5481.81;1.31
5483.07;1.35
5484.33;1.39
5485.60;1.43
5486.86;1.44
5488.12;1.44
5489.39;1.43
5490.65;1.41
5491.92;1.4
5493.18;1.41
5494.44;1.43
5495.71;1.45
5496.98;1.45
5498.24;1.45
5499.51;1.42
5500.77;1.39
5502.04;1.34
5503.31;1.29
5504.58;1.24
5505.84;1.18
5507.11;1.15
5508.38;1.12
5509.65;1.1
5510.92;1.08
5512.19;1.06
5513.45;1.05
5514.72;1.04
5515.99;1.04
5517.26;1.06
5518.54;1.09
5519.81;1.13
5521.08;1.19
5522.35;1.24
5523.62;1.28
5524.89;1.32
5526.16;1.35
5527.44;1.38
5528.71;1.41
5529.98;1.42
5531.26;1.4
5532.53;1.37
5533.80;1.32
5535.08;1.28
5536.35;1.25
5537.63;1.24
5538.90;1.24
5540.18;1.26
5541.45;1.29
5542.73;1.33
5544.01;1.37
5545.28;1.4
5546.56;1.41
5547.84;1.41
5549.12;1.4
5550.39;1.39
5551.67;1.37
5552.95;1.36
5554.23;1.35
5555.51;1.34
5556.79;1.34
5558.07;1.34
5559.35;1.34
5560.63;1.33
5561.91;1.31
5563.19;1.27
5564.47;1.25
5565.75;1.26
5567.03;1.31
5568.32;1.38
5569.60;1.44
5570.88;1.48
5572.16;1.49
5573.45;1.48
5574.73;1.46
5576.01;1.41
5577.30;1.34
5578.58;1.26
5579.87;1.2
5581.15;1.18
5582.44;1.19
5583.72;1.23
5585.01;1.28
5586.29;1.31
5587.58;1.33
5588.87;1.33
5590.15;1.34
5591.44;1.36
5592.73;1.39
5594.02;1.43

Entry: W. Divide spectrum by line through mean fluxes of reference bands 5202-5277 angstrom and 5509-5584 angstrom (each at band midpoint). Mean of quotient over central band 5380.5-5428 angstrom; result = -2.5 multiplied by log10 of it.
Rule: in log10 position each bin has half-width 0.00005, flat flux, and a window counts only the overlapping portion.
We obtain 0.20 mag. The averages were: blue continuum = 0.99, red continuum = 1.29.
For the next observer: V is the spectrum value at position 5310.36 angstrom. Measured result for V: 1.05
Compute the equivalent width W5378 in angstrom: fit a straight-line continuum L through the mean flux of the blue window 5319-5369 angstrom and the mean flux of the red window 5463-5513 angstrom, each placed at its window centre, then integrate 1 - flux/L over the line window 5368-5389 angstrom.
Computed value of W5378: 1.4 angstrom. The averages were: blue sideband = 1.11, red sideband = 1.32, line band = 1.08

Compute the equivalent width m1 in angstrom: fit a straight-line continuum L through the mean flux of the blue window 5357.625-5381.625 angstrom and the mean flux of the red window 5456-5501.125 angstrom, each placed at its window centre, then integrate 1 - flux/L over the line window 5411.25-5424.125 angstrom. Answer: 4.8 angstrom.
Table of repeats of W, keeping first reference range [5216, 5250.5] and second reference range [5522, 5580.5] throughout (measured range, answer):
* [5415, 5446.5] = 0.175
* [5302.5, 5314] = 0.094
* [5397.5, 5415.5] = 0.298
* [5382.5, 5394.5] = 0.081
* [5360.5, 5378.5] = 0.050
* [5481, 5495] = -0.100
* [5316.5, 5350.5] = 0.037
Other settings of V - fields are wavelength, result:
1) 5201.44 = 1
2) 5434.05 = 1.25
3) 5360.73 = 1.15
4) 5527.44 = 1.38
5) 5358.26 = 1.19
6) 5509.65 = 1.1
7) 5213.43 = 0.963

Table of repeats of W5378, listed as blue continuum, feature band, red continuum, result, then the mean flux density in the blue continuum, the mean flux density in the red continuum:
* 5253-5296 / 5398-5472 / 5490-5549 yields 7.0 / 0.991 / 1.28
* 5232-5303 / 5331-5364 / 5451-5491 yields -0.6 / 0.99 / 1.28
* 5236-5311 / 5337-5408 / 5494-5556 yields 0.9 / 0.983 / 1.28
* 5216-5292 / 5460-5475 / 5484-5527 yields -0.8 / 0.993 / 1.27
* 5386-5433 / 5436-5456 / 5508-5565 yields -2.2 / 0.963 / 1.27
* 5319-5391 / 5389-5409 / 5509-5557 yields 2.0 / 1.1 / 1.27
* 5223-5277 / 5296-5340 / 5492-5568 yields 0.7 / 0.991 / 1.29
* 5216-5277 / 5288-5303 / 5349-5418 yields 0.0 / 0.989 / 1.04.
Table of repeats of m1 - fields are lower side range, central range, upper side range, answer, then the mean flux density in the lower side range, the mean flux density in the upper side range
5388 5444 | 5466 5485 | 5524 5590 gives -3.1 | 1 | 1.34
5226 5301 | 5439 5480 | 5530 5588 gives 0.2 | 0.996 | 1.33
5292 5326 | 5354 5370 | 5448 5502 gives -0.6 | 1.02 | 1.31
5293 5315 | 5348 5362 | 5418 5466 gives -1.3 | 1.01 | 1.11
